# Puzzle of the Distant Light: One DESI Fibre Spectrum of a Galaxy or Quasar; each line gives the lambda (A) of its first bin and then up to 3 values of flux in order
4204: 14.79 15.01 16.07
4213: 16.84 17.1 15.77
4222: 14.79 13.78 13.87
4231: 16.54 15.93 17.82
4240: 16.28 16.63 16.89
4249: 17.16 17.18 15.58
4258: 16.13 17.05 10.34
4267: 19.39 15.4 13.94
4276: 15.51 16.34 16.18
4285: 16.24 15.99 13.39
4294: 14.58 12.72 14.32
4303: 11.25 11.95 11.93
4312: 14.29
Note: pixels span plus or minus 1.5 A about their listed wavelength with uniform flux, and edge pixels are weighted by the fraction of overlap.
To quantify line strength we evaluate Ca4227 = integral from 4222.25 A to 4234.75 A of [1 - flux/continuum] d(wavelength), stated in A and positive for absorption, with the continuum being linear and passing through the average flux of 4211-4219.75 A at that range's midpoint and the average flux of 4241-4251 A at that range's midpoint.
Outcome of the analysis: 1.33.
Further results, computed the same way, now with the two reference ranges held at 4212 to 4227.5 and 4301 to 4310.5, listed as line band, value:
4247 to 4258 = -1.93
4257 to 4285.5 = -4.98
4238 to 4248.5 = -1.60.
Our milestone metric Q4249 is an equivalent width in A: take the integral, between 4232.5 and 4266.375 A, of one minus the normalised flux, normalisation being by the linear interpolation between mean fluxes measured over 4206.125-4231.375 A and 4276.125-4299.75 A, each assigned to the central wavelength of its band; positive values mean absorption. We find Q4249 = -1.9 A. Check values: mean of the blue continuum 15.5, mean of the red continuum 15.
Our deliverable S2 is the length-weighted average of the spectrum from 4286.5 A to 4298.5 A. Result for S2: 14.2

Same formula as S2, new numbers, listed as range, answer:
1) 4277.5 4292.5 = 15.6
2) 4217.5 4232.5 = 14.9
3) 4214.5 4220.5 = 16.4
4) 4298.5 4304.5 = 12.8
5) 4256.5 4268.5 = 15.7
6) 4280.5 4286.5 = 16.2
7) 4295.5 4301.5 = 13.5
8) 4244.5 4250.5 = 17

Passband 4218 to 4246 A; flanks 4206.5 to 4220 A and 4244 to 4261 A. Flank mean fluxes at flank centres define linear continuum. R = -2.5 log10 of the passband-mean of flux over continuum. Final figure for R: 0.04 mag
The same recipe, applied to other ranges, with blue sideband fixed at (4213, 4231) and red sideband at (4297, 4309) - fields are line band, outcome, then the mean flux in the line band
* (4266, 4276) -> -0.175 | 16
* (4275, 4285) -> -0.208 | 16.1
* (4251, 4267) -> -0.114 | 15.6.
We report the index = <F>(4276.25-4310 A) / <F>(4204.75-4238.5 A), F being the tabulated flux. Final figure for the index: 0.90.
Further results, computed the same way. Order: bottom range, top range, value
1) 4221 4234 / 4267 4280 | 1.06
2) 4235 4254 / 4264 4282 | 0.92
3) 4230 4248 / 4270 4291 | 0.93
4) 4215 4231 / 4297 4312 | 0.83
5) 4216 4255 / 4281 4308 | 0.87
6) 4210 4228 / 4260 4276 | 0.98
